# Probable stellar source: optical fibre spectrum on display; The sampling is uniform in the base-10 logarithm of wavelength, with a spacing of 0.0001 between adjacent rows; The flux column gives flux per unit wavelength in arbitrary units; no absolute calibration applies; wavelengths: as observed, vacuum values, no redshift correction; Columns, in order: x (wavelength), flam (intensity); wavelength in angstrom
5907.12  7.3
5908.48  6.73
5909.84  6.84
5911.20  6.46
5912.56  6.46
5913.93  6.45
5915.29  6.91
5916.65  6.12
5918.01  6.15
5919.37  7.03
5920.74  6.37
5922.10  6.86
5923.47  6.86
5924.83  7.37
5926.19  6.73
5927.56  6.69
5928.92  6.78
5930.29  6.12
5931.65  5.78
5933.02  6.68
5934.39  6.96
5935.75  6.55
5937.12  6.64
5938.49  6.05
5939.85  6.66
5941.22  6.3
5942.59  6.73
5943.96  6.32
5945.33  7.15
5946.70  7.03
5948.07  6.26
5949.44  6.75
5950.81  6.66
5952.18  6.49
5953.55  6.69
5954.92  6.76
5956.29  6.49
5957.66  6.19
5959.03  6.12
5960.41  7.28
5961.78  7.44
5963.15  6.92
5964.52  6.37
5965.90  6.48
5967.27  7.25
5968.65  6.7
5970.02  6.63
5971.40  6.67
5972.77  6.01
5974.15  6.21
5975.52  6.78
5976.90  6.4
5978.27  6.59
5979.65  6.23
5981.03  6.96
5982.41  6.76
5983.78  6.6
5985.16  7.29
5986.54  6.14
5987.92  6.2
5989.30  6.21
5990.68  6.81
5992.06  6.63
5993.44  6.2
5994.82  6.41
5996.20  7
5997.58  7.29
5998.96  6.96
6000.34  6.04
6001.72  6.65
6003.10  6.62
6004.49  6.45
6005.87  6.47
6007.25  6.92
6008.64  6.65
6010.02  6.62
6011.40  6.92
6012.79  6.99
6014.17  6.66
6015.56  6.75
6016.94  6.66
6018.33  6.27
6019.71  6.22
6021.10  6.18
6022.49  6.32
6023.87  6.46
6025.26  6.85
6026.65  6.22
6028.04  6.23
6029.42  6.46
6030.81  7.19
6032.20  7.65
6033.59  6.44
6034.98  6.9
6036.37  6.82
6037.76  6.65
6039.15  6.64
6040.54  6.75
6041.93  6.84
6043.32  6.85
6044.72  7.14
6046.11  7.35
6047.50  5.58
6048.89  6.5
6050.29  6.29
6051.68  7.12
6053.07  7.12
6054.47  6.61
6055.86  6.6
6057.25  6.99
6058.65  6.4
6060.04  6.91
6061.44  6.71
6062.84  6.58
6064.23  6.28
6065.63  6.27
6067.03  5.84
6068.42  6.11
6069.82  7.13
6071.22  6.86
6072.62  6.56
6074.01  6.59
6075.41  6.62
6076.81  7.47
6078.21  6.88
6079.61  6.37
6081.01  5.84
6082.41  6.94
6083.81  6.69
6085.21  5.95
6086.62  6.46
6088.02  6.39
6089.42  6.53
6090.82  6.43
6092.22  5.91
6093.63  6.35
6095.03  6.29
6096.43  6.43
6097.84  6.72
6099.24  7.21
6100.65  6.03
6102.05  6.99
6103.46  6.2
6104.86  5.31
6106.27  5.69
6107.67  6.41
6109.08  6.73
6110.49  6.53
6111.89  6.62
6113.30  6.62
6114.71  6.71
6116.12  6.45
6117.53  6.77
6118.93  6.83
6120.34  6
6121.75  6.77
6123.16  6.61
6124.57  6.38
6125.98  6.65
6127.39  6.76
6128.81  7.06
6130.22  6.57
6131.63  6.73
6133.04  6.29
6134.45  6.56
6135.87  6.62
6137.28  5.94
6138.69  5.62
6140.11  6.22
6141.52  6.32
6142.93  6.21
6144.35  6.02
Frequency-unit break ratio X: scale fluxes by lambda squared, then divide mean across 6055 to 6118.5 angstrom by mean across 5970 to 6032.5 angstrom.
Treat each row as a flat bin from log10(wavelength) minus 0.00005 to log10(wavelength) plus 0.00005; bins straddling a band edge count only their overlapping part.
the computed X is 1.01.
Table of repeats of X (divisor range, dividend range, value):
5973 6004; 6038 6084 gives 1.04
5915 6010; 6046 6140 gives 1.03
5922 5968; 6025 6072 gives 1.04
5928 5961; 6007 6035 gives 1.04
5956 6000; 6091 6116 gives 1.01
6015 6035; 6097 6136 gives 1.02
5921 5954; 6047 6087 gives 1.03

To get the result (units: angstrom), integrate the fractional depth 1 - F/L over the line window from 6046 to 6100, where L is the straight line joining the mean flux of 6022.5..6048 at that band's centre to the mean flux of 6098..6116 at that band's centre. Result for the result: 0.1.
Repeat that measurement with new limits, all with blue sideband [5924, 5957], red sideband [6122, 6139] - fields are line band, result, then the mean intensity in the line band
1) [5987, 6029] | 0.11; 6.56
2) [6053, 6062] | -0.26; 6.74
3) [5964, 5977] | 0.07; 6.56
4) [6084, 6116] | 0.65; 6.39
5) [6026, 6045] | -0.59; 6.76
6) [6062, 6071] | 0.20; 6.4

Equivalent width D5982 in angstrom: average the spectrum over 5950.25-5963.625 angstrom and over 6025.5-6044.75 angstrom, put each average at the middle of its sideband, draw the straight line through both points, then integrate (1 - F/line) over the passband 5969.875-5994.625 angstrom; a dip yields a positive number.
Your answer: 0.8 angstrom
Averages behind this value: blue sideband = 6.7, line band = 6.51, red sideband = 6.76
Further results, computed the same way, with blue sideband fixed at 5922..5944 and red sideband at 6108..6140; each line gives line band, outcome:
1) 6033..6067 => -0.58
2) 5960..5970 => -0.47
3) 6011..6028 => 0.11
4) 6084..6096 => 0.42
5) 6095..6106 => 0.27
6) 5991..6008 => -0.18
